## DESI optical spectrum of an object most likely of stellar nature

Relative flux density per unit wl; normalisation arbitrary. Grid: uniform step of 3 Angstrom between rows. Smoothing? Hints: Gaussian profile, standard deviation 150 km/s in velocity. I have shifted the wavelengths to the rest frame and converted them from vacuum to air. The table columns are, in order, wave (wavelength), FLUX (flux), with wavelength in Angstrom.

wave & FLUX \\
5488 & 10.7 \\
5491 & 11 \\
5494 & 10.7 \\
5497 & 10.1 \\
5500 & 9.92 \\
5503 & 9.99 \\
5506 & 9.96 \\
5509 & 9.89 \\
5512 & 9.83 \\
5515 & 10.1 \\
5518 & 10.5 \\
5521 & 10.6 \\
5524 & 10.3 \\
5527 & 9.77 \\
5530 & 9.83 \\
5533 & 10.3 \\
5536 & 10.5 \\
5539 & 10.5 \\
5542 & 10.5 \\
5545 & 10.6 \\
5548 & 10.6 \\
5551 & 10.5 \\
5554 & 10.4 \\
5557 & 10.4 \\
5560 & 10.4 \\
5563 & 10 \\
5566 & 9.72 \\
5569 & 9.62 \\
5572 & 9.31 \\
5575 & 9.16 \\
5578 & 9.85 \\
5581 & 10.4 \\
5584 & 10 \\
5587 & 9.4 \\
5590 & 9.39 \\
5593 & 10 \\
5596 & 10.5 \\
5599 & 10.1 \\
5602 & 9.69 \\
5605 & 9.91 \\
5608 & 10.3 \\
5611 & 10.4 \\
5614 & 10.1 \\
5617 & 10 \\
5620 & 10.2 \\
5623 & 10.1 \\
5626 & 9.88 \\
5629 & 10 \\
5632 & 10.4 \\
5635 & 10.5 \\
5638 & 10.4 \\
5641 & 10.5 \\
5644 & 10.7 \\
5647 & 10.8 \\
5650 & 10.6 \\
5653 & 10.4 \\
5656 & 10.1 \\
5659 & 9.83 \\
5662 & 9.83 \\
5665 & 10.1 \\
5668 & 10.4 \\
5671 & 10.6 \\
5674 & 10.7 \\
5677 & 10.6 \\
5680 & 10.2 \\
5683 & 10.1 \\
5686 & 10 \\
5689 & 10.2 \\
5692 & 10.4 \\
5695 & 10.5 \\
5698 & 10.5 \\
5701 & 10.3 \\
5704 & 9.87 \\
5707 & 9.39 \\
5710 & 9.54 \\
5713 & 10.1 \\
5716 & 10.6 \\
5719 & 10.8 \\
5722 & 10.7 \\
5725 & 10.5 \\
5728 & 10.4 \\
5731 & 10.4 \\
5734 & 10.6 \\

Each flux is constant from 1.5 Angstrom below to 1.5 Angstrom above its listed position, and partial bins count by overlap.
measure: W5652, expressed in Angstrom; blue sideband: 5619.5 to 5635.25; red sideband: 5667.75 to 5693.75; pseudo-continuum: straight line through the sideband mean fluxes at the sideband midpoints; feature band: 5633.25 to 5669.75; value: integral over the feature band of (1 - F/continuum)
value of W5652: -0.4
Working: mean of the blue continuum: 10.2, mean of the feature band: 10.3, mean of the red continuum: 10.4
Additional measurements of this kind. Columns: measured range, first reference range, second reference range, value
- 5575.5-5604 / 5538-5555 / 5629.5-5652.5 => 1.7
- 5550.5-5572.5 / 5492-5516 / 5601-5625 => 0.1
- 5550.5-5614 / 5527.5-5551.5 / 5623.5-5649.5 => 2.6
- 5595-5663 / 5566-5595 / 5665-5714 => -2.1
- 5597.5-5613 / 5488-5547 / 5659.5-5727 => 0.3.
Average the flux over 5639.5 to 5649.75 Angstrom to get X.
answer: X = 10.7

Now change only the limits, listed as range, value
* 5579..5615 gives 10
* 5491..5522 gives 10.2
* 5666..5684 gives 10.4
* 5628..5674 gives 10.4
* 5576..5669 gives 10.1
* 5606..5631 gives 10.1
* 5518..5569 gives 10.3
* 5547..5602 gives 9.97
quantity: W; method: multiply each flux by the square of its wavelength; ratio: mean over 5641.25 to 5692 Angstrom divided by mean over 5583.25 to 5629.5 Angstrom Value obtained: 1.1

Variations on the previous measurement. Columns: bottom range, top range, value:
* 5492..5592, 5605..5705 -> 1.06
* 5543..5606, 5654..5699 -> 1.06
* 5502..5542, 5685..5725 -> 1.07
